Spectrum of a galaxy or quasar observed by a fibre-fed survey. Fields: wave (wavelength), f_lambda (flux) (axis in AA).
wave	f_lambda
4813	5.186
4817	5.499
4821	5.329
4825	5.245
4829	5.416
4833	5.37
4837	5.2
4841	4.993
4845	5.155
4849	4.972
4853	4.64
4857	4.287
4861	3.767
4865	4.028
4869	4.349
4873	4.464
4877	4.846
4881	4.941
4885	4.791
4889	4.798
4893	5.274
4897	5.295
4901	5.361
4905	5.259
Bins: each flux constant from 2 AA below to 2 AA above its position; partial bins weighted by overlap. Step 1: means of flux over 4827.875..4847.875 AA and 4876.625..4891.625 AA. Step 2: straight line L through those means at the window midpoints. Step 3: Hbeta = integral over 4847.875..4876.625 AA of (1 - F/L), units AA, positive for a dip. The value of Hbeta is 3.77 AA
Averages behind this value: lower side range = 5.21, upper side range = 4.86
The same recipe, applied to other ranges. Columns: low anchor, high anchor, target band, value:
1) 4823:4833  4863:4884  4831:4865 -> 1.67 AA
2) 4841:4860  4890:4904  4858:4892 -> 3.44 AA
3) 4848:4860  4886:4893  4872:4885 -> 0.09 AA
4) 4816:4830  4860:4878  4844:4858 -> -0.17 AA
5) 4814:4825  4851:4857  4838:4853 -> -0.85 AA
